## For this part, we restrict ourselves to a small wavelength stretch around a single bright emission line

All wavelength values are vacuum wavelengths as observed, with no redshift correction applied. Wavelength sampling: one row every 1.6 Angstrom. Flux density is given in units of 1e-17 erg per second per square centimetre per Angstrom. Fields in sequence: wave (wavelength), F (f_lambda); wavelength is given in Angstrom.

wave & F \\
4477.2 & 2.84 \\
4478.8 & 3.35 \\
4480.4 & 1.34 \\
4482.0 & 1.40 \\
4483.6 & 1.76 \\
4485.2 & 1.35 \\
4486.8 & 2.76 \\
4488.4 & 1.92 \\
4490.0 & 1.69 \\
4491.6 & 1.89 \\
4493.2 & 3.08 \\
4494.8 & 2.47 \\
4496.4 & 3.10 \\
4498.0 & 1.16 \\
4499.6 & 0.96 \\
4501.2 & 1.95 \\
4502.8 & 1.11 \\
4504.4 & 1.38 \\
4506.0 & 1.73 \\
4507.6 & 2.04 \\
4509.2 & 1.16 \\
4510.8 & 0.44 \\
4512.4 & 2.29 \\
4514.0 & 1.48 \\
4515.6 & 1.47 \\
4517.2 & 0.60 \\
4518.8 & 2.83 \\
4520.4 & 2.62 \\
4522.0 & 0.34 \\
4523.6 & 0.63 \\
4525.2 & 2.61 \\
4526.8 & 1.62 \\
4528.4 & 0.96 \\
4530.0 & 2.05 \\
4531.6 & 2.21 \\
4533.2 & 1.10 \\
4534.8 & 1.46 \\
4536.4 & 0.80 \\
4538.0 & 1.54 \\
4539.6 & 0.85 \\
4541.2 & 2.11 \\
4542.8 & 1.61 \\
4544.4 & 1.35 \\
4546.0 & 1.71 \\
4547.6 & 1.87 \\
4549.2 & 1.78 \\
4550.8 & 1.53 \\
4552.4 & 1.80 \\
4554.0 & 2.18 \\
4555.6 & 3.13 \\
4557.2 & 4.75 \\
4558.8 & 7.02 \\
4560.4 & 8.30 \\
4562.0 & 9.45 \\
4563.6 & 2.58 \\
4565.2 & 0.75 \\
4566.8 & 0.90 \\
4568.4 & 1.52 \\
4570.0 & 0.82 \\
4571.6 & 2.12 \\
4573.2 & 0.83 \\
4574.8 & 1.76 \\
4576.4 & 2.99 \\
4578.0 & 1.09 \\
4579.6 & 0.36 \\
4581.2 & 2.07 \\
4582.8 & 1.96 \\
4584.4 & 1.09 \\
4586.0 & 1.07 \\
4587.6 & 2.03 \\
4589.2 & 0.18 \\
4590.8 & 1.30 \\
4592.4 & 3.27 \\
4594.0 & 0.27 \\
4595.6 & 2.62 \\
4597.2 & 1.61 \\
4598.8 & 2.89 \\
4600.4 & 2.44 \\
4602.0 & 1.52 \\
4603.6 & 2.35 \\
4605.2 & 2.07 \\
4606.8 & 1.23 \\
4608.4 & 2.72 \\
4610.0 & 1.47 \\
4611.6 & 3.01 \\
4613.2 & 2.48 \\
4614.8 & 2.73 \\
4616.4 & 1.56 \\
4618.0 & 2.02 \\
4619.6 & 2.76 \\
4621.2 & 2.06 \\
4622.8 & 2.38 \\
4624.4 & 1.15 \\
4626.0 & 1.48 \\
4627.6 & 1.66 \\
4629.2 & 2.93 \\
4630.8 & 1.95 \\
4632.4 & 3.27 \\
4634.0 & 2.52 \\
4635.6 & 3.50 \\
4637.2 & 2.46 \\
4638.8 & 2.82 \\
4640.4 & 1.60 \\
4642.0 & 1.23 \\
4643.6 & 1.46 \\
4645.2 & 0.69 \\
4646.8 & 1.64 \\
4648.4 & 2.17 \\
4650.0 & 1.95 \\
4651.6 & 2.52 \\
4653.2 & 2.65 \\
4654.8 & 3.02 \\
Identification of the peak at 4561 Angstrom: [O II] 3727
